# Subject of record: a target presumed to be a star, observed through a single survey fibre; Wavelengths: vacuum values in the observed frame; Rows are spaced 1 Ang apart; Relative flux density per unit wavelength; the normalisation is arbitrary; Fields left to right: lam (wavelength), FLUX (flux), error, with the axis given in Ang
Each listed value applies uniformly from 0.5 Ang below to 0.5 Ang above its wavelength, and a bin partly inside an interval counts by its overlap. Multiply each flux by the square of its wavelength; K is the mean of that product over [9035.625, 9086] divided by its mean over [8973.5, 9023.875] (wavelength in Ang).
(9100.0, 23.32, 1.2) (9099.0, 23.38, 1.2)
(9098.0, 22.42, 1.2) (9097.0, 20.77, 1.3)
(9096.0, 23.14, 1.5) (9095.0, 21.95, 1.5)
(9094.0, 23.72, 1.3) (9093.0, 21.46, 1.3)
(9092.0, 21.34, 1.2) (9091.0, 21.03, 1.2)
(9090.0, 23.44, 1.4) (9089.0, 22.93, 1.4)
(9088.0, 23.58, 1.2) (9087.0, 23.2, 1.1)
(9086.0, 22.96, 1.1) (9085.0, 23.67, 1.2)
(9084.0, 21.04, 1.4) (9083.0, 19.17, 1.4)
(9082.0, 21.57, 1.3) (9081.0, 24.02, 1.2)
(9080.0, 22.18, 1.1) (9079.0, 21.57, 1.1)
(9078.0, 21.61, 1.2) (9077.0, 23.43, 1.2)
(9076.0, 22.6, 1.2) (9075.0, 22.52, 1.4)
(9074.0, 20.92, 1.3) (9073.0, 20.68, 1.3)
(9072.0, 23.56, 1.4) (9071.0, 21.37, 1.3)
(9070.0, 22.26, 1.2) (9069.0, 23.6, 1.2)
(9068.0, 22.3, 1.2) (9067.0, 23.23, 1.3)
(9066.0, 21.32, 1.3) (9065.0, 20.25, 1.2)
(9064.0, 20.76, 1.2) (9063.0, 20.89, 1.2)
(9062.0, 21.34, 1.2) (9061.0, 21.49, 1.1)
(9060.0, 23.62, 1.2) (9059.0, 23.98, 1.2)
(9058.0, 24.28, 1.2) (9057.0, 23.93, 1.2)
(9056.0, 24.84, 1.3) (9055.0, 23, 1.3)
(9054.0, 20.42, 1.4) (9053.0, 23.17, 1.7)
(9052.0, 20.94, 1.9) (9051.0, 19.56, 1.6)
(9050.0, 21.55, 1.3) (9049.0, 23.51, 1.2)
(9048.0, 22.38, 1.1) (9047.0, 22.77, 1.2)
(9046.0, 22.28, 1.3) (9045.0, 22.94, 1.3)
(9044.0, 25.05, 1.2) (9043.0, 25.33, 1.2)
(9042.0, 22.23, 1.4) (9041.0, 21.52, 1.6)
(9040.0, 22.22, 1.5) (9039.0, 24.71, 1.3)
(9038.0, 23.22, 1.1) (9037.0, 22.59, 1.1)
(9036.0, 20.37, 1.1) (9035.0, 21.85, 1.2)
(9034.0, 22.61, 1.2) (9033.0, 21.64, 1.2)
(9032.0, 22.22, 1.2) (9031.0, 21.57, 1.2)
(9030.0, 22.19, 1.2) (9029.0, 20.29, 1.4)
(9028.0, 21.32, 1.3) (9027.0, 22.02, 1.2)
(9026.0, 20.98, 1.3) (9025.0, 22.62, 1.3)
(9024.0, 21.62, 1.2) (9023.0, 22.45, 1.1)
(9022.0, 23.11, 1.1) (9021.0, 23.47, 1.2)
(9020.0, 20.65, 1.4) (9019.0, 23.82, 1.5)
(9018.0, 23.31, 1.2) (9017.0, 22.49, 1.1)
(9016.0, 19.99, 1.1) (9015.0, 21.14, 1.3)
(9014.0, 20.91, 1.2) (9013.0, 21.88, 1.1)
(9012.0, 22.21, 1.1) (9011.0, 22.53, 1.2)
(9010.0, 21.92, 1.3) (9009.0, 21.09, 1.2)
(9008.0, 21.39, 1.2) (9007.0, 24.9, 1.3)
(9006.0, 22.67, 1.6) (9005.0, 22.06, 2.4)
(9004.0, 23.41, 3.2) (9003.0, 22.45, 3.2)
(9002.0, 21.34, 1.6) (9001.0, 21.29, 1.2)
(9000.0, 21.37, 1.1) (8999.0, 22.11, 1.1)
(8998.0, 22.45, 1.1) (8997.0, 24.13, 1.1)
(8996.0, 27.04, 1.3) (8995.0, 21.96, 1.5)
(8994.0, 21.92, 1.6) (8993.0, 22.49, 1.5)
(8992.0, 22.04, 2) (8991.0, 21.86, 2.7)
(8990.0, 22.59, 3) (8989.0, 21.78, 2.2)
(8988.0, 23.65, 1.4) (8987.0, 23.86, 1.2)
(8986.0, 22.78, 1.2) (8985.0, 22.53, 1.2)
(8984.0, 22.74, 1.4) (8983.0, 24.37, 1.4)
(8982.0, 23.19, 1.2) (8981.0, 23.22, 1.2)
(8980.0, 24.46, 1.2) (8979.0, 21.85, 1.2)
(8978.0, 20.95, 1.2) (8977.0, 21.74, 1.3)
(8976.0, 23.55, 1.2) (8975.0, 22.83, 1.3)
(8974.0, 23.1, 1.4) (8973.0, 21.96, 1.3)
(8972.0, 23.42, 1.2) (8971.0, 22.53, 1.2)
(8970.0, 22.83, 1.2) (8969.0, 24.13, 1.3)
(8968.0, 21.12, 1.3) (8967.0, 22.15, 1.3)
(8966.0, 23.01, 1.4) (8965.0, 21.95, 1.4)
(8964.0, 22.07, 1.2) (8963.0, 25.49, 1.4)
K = 1.0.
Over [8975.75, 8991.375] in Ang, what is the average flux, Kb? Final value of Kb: 22.8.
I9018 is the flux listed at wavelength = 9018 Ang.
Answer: 23.31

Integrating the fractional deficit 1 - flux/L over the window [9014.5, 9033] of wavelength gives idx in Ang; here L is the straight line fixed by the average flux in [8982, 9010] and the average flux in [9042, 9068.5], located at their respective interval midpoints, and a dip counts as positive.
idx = 0.5 Ang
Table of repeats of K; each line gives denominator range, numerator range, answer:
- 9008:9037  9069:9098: 1.03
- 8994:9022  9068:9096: 1.01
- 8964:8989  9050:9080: 0.99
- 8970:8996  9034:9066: 1.00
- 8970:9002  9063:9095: 0.99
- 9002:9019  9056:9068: 1.02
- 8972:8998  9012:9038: 0.97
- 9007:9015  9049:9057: 1.02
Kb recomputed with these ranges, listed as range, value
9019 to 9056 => 22.3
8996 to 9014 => 22.4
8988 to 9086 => 22.3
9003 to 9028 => 22.2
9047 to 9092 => 22.3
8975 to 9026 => 22.5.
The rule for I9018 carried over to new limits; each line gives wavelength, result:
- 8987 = 23.86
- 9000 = 21.37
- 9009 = 21.09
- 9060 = 23.62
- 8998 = 22.45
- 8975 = 22.83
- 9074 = 20.92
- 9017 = 22.49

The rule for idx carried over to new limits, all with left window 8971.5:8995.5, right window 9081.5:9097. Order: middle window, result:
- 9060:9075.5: 0.35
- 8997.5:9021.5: 0.50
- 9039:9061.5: -0.41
